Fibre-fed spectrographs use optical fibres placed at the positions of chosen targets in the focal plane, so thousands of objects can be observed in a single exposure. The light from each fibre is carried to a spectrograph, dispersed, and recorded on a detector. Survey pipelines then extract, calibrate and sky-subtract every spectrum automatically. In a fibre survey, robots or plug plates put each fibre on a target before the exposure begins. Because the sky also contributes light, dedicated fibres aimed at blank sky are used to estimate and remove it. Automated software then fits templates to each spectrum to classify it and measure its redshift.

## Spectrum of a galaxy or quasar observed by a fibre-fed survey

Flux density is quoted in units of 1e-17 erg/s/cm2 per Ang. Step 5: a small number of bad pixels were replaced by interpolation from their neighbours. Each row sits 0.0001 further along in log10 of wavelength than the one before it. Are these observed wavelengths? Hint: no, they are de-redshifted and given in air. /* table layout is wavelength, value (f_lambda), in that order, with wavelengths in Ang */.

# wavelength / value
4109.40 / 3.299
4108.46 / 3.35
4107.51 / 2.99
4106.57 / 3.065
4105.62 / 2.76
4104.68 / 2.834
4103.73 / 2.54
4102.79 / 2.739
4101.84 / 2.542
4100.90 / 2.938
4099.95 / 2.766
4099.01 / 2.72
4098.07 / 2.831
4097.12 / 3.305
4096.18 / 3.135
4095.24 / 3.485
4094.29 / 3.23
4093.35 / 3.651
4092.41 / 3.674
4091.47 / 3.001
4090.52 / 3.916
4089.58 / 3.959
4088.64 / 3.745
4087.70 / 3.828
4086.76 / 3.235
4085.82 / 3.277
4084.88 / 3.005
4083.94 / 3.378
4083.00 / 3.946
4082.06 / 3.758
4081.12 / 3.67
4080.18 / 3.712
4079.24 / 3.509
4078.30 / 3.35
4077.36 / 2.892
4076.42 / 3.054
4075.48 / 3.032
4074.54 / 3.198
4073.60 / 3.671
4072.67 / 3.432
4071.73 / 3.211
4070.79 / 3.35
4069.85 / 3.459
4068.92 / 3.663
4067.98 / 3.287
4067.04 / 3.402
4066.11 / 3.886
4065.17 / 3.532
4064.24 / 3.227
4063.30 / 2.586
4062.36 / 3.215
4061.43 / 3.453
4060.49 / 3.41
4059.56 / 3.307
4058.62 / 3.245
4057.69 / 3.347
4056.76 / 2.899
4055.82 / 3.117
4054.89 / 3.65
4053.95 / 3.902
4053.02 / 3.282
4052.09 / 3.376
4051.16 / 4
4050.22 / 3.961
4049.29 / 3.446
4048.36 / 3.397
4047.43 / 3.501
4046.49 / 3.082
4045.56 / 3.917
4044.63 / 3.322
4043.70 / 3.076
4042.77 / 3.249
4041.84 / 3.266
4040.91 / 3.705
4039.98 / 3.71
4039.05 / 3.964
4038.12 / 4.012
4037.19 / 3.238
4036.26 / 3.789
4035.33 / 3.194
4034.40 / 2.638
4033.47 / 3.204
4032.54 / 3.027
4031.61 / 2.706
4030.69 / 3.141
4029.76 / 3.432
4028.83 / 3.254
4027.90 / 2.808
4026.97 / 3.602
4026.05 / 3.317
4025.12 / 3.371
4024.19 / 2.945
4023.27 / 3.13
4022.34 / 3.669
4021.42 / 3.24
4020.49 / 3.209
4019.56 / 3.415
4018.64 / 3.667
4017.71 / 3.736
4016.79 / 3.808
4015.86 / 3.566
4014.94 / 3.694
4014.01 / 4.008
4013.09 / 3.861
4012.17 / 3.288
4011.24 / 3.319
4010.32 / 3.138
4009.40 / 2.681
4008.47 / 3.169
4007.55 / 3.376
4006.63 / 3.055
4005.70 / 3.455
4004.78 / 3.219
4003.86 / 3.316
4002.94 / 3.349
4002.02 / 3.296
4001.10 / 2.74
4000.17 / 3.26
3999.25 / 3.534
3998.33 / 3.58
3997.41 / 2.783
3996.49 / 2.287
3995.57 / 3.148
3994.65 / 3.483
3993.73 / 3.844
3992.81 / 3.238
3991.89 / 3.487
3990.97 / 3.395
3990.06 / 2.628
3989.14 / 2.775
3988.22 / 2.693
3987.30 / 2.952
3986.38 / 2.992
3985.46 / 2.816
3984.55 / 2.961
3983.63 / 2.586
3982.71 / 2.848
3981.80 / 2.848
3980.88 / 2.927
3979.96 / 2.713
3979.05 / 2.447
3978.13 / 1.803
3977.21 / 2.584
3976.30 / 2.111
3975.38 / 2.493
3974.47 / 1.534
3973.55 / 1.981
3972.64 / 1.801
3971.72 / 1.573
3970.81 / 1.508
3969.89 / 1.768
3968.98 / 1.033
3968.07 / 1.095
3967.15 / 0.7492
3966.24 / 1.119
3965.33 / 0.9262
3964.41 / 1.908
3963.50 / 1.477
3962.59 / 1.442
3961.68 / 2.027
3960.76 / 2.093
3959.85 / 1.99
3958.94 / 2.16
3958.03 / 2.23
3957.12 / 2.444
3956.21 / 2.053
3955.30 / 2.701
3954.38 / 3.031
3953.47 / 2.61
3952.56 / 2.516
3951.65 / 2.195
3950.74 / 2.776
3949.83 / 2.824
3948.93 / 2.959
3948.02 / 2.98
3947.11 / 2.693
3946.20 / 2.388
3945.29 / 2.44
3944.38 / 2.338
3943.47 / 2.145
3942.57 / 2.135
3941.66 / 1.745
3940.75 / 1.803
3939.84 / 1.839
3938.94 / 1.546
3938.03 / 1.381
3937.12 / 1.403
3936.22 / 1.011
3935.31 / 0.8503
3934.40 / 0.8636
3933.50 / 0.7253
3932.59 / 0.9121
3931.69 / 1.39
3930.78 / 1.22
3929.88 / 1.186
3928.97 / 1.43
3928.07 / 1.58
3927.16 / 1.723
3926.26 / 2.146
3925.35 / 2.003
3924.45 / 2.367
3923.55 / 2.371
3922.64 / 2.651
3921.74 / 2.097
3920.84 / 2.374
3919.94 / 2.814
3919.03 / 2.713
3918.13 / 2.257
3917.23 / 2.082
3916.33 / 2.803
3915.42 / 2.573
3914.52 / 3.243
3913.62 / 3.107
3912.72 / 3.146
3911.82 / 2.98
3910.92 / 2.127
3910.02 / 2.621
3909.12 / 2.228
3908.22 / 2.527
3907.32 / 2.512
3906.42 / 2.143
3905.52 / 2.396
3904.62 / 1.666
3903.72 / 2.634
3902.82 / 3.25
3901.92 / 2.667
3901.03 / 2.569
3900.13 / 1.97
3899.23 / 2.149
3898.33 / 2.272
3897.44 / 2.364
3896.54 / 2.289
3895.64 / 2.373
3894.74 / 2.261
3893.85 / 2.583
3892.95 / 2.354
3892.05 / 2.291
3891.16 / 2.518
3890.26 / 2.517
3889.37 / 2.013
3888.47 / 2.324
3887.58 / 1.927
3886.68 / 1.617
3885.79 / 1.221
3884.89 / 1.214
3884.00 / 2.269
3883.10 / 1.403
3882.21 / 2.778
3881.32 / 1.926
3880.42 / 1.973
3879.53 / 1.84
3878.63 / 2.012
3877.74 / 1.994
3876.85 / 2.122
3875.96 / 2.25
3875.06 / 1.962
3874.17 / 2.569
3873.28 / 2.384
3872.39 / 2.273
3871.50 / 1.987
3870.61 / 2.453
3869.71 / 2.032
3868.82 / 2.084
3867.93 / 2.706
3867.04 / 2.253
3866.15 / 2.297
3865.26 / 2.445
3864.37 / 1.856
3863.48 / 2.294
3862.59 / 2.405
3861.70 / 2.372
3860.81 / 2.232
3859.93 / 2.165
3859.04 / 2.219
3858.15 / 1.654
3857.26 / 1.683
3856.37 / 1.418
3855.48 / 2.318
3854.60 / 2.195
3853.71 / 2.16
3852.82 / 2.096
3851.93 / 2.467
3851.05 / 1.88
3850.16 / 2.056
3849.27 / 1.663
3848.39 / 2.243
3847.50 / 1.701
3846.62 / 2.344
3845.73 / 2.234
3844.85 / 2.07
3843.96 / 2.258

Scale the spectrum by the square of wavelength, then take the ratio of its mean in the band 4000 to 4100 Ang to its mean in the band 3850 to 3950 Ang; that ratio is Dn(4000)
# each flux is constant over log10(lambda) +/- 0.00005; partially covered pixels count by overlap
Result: 1.70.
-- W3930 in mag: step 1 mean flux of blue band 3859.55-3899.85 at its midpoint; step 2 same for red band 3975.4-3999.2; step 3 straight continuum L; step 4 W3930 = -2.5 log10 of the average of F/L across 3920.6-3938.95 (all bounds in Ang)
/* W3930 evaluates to 0.498 mag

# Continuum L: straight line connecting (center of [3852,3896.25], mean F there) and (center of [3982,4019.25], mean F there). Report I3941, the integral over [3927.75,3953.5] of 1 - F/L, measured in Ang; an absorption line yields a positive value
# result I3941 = 8.3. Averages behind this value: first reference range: 2.13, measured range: 1.85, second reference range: 3.23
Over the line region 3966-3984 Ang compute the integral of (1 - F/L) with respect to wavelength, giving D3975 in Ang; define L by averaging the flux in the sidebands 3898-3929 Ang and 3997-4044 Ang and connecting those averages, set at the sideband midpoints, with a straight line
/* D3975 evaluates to 5.9 Ang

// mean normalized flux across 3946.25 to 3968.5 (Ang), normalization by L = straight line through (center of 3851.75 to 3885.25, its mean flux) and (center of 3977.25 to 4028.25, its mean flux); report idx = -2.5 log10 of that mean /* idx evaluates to 0.30 mag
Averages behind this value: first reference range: 2.12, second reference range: 3.17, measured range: 2.13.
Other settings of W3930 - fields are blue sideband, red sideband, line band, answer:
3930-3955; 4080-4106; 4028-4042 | -0.21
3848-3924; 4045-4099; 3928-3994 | 0.29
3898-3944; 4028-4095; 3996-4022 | -0.14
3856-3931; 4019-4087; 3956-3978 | 0.49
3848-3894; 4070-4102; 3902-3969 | 0.18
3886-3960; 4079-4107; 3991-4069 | -0.17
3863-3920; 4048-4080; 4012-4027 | -0.13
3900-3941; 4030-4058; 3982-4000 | -0.08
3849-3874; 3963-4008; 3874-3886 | 0.13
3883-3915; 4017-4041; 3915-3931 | 0.17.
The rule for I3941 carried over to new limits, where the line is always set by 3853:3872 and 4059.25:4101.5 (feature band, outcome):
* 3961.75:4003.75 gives 5.6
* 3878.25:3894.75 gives 1.7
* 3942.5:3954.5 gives 0.3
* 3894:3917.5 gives -1.1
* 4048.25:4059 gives -0.9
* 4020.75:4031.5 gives -0.7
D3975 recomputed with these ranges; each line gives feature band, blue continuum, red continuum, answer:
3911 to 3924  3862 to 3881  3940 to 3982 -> -3.0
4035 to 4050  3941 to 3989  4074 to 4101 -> -2.9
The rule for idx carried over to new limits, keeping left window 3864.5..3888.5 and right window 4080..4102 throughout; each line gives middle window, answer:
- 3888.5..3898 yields -0.08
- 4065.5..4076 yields -0.06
